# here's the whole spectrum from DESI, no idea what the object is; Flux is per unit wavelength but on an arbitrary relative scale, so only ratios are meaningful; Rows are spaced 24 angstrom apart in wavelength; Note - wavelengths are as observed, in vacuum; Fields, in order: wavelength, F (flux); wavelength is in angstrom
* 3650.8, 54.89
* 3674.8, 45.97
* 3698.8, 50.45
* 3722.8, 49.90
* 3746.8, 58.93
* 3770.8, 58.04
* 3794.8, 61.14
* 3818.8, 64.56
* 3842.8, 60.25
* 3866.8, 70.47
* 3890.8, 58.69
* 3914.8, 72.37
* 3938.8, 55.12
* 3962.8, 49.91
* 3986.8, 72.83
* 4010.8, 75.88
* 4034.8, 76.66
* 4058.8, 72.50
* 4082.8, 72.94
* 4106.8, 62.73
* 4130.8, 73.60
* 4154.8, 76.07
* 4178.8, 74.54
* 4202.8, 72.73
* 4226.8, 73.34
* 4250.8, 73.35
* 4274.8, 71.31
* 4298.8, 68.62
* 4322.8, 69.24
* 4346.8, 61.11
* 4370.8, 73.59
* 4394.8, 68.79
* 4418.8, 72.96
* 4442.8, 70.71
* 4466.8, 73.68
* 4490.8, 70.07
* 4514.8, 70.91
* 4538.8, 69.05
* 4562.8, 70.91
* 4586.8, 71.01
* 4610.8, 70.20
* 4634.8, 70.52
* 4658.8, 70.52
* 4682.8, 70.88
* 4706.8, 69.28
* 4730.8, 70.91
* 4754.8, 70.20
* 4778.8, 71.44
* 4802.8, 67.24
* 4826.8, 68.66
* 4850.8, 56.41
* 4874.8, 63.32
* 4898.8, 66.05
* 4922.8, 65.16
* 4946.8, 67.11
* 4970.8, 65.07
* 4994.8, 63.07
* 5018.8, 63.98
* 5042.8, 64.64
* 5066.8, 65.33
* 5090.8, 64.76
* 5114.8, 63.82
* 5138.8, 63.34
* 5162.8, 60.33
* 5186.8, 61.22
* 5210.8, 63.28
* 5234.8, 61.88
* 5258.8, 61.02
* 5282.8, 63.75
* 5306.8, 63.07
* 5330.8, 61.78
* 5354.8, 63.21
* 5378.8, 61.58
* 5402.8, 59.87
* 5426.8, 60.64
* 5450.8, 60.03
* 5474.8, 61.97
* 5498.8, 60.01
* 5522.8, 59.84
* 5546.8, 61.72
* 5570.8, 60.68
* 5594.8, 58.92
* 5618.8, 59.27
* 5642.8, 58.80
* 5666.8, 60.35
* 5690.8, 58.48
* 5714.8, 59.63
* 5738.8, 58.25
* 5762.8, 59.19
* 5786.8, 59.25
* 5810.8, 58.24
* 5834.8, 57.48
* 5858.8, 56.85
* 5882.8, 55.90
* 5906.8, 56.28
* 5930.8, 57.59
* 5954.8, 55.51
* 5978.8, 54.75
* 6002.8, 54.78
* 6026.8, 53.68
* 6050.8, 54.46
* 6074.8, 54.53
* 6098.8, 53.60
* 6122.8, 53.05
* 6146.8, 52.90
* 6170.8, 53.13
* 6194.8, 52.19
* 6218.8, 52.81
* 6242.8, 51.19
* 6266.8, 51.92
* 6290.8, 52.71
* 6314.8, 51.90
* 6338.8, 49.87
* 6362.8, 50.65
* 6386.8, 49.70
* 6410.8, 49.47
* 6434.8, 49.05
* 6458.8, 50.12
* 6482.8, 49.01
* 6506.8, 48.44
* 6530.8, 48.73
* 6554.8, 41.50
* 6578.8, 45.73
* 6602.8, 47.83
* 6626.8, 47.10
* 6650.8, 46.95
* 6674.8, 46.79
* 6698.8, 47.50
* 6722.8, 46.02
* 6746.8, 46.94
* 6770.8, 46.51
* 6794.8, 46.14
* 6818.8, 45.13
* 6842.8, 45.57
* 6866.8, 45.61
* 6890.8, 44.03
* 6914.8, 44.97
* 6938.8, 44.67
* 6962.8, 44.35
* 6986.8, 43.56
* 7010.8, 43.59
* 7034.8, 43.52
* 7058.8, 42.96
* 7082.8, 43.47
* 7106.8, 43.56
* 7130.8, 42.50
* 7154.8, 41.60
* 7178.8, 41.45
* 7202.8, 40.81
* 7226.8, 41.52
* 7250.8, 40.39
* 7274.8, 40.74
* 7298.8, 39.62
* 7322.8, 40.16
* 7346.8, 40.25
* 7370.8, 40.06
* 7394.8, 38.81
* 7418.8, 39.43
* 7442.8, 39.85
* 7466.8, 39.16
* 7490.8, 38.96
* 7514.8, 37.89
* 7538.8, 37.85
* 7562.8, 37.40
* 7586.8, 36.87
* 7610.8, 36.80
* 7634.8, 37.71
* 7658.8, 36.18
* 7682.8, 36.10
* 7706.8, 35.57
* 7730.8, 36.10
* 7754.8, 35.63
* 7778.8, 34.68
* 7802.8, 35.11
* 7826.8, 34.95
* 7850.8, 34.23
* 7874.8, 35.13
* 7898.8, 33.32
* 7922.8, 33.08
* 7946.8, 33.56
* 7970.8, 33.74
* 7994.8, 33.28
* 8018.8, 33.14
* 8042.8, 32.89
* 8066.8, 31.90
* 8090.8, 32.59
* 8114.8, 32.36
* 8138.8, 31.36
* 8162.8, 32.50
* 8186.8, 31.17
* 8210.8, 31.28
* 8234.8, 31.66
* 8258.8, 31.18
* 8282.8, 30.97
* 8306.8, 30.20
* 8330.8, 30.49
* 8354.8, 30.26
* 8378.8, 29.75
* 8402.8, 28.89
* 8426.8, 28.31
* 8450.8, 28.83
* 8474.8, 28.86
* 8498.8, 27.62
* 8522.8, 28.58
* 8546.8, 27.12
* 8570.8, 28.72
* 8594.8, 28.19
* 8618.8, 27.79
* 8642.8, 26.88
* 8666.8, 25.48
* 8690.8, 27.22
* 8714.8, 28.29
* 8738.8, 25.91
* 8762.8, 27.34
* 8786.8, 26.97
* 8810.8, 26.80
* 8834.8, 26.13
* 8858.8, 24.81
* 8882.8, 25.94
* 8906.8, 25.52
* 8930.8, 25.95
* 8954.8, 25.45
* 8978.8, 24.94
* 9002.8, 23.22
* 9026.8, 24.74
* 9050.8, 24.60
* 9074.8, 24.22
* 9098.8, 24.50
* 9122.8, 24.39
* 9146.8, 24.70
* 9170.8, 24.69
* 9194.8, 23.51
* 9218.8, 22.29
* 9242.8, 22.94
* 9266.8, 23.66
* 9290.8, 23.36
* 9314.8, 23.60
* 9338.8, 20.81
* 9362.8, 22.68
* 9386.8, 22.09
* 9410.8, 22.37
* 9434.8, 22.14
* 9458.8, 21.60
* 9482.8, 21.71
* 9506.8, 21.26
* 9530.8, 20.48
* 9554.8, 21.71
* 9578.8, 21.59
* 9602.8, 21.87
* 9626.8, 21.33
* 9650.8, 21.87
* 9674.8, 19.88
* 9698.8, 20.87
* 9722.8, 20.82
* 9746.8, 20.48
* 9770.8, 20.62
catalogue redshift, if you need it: 0.00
